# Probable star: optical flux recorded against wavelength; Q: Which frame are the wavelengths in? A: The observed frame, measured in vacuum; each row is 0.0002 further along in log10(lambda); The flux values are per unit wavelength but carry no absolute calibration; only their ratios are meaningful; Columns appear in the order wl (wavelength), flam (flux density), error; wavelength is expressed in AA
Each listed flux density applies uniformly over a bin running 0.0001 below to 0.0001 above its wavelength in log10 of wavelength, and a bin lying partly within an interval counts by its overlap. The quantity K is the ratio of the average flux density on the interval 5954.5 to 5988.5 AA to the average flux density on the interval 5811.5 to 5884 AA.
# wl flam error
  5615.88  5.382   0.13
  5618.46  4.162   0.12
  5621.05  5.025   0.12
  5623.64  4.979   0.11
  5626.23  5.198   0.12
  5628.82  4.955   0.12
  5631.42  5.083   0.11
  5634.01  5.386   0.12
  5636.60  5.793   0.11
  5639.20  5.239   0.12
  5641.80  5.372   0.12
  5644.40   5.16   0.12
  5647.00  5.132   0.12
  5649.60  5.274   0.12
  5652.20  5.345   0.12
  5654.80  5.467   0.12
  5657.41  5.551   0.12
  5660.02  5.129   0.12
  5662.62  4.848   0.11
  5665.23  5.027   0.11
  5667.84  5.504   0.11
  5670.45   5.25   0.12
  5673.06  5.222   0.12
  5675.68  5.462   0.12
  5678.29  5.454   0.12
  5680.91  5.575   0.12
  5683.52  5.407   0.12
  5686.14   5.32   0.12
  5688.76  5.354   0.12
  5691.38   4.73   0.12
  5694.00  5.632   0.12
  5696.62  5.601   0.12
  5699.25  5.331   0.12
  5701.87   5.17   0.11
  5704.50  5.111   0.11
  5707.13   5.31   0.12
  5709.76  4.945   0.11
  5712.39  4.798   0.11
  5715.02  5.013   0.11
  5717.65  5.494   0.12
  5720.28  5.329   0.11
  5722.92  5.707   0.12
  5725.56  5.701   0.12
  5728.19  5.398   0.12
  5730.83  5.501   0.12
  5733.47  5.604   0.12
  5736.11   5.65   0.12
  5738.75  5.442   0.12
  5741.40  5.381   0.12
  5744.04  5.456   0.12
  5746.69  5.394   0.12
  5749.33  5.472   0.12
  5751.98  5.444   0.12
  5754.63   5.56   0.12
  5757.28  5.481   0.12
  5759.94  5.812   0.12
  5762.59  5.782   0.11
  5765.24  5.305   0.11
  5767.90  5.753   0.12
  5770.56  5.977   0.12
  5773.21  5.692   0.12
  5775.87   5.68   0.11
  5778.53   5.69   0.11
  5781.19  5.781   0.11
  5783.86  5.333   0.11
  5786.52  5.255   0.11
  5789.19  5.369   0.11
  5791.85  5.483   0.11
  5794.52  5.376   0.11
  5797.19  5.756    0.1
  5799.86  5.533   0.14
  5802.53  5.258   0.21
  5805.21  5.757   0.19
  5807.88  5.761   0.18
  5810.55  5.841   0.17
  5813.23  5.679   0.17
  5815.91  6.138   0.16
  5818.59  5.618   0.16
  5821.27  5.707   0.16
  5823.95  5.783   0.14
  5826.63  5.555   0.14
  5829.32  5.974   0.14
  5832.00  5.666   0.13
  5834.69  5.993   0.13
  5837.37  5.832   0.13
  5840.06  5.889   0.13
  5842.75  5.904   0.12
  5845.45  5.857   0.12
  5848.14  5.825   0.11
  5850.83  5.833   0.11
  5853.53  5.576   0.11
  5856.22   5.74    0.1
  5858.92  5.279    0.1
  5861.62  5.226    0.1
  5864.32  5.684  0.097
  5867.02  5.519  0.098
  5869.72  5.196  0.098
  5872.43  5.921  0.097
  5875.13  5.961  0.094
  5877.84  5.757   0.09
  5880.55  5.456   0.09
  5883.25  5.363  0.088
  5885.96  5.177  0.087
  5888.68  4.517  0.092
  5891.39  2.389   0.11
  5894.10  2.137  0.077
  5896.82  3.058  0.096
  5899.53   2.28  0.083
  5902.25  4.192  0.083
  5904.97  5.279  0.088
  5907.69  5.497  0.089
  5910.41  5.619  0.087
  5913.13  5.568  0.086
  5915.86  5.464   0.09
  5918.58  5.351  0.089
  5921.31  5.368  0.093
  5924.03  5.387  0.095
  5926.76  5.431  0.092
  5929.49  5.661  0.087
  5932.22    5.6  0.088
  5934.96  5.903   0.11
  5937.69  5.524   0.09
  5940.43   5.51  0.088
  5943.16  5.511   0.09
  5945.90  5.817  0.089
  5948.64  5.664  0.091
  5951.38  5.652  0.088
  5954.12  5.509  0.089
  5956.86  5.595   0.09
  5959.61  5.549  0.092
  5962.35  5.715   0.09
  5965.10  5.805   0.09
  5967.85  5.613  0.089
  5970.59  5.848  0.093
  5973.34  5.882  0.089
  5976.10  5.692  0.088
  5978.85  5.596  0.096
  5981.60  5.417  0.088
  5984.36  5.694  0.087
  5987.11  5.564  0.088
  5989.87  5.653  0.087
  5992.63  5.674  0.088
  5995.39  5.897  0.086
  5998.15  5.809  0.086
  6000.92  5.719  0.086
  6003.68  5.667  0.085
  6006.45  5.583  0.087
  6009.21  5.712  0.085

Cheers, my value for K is 1.0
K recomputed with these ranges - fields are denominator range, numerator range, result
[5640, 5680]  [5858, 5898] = 0.92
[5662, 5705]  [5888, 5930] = 0.86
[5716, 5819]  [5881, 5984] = 0.93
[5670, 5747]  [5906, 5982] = 1.04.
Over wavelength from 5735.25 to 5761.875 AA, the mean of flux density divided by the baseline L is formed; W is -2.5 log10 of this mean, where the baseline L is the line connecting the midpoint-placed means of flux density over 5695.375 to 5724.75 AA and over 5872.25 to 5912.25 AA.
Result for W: -0.08 mag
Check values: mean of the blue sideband 5.26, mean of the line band 5.51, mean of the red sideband 4.55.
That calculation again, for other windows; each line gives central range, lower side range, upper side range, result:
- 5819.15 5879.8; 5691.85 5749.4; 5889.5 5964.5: -0.107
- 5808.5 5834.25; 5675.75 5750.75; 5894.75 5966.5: -0.091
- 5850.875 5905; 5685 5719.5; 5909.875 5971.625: 0.147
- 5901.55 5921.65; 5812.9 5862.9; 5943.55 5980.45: 0.075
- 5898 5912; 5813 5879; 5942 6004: 0.239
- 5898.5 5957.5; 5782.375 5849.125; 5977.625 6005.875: 0.064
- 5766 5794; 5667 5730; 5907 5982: -0.034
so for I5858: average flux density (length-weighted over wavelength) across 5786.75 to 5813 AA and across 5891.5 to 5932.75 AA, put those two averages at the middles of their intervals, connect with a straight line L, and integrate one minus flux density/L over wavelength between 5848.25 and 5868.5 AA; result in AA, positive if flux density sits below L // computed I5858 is -1.8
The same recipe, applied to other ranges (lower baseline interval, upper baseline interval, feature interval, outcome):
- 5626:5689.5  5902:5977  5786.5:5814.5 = -0.7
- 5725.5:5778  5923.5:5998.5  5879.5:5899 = 5.9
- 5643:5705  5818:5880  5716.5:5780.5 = -1.2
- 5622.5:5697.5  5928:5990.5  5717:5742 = -0.7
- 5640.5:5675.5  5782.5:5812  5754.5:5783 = -1.1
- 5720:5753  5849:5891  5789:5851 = -3.2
